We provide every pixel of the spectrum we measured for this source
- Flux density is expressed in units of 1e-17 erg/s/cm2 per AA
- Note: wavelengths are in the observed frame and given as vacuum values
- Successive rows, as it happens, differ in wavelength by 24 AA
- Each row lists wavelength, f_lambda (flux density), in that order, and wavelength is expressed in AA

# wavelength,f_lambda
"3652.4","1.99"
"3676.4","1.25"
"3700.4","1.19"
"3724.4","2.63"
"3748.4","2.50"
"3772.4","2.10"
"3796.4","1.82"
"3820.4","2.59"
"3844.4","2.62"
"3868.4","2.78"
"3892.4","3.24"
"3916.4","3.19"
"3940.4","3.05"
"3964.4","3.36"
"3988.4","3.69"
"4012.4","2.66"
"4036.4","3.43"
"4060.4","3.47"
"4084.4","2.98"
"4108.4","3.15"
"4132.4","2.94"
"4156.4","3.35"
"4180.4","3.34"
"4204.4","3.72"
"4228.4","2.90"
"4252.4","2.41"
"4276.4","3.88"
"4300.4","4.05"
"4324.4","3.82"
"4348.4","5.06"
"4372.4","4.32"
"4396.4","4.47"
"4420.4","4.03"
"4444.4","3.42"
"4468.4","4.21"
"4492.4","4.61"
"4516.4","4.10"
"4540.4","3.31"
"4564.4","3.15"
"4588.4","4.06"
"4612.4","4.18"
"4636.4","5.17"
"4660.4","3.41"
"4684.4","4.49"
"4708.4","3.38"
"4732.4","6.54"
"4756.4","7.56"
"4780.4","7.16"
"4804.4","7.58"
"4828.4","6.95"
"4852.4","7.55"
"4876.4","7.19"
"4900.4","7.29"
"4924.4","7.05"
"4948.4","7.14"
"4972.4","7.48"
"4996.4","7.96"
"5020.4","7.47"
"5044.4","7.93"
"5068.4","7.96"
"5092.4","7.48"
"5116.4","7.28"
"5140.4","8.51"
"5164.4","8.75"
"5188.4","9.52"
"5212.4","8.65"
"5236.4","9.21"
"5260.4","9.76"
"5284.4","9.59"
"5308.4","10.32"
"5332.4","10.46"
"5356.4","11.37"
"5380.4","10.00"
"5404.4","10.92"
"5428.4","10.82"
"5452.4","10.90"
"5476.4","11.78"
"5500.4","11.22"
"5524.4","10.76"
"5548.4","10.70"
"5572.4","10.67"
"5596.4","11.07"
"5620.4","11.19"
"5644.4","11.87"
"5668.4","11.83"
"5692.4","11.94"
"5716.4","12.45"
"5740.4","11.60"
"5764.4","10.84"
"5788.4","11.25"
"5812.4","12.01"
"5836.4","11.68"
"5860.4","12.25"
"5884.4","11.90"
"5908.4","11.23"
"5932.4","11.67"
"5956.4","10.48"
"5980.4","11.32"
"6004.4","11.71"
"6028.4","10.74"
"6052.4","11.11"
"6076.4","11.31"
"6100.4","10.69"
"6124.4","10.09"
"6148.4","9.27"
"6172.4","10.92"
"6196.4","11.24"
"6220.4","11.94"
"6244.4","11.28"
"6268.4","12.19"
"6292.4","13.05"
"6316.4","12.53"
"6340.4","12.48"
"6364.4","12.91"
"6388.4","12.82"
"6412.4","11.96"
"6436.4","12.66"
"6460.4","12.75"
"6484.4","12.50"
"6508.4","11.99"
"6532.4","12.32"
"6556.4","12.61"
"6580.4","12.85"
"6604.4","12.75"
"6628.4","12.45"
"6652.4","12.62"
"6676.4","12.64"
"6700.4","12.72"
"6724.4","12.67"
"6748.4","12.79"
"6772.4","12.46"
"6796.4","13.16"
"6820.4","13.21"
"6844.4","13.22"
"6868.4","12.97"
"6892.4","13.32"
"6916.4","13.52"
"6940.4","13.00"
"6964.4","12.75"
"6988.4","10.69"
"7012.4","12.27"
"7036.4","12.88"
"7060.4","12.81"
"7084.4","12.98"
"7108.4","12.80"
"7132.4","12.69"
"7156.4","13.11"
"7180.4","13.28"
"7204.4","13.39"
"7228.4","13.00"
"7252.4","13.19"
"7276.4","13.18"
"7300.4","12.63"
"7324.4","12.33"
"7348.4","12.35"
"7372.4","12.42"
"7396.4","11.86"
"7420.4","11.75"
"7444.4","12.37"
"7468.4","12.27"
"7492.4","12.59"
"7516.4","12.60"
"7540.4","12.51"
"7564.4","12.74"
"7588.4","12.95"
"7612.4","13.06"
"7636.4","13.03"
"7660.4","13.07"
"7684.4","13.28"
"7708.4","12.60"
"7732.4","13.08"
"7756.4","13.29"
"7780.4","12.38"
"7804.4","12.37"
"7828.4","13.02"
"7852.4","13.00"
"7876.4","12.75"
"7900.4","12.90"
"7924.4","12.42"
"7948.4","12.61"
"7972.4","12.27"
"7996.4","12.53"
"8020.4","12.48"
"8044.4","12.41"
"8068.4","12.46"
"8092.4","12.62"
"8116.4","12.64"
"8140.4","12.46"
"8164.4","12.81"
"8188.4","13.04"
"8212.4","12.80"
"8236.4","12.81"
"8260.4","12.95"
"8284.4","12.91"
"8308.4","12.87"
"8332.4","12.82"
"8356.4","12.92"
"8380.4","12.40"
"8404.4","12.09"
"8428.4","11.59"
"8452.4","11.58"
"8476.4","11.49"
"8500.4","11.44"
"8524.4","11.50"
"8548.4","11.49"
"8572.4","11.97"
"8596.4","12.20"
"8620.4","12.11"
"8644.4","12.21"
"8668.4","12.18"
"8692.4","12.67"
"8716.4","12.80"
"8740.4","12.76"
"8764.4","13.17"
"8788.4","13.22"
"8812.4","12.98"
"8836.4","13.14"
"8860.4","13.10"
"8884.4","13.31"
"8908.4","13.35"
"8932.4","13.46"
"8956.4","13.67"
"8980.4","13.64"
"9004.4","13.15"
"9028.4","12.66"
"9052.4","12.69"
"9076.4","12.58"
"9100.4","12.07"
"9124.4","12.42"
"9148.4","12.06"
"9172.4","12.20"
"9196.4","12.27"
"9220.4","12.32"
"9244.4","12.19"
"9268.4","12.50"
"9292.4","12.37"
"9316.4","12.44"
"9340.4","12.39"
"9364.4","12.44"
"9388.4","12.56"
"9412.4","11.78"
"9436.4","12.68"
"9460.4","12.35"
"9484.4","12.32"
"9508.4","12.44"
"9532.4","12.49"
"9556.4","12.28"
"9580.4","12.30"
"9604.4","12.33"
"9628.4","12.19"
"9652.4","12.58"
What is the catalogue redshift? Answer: 0.19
